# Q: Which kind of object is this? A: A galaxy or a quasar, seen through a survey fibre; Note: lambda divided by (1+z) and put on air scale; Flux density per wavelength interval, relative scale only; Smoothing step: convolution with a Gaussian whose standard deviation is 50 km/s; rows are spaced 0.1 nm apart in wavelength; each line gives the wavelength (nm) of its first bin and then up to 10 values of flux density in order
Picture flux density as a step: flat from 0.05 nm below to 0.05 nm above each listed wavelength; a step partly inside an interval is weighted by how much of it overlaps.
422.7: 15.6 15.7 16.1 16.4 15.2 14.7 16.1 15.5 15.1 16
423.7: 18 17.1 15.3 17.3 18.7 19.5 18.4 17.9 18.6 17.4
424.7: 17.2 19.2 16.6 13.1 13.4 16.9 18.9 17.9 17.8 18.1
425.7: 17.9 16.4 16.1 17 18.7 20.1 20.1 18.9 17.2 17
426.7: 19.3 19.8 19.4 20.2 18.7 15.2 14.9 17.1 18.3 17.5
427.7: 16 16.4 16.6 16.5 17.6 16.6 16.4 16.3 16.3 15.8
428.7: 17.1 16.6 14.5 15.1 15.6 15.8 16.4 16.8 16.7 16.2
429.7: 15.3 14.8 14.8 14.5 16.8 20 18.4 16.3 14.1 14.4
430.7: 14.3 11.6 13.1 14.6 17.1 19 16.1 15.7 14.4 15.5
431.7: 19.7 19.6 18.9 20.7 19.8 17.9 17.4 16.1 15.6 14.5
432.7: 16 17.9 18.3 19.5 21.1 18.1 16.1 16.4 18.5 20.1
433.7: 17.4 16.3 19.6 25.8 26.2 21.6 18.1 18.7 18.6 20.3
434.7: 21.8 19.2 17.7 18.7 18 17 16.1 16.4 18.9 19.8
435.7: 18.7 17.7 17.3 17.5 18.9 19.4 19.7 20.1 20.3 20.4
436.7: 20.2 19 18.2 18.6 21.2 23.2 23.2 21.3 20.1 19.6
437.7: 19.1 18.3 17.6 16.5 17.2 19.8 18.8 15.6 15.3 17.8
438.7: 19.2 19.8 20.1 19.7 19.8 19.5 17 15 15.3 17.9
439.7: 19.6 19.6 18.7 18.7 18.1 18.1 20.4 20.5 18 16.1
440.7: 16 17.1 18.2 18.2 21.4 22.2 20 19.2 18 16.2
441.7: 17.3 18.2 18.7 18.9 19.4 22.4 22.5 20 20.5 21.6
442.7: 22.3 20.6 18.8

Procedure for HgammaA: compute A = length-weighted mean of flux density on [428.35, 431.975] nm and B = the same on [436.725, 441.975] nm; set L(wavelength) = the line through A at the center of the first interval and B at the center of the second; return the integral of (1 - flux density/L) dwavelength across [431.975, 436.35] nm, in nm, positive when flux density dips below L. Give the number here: -0.351 nm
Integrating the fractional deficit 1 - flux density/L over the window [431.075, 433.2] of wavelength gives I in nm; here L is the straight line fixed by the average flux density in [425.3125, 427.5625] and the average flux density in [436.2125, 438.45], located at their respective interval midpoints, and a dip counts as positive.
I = 0.12 nm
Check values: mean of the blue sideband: 18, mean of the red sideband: 19.5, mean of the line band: 17.7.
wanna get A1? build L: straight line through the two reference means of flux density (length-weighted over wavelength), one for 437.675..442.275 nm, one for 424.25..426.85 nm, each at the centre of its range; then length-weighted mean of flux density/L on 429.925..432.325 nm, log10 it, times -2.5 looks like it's 0.09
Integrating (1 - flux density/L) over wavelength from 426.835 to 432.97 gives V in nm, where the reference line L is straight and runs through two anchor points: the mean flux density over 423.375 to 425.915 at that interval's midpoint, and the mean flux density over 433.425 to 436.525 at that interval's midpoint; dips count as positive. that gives 0.53 nm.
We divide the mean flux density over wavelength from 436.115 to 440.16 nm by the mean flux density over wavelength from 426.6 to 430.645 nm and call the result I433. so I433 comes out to 1.14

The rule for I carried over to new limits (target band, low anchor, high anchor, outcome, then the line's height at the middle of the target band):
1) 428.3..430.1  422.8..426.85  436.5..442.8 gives 0.20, 17.8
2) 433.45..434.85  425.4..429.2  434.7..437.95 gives -0.11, 18.7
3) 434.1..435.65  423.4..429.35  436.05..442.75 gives -0.05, 18.4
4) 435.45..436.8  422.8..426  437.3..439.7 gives -0.07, 18.1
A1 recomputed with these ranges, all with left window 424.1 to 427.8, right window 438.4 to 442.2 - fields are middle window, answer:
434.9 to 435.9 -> 0.02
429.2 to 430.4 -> 0.10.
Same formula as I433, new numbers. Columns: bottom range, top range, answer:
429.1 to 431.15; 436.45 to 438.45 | 1.24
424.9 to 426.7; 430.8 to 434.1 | 1.02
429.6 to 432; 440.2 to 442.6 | 1.19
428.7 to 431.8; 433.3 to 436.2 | 1.19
